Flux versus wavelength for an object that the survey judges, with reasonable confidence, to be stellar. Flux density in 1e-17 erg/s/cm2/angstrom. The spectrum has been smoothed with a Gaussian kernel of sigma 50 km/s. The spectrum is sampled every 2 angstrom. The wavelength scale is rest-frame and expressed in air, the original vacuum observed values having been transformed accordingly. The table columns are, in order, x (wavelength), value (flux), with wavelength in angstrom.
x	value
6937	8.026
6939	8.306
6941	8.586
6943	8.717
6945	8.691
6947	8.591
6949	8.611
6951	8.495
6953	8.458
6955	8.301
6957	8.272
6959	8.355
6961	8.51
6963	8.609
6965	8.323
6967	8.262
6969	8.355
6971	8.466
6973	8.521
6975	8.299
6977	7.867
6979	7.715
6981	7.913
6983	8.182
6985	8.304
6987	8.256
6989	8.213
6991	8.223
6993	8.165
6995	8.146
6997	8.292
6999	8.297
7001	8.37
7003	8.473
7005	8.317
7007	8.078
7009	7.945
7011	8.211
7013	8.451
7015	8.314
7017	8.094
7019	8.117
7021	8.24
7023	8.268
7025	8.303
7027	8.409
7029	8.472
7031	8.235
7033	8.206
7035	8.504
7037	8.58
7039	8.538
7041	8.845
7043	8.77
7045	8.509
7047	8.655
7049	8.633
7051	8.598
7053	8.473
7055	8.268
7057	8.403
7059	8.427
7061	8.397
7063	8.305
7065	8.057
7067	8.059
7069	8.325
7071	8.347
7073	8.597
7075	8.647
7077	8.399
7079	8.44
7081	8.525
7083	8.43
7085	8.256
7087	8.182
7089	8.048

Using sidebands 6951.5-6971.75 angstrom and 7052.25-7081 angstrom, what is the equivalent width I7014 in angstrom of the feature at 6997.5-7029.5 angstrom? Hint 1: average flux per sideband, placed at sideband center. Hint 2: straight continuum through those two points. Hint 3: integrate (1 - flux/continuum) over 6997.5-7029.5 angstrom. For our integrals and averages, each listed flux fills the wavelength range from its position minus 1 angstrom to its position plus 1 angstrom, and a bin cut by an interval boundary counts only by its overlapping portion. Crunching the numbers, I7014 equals 0.4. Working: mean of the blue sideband 8.39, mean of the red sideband 8.37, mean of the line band 8.27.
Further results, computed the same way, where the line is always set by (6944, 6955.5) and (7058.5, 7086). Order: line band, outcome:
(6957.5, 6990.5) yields 0.94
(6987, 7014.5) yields 0.71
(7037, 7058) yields -0.41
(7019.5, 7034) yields 0.23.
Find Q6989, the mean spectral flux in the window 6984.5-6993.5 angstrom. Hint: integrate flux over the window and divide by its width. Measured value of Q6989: 8.23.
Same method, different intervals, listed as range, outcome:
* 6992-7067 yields 8.36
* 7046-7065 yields 8.44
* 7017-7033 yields 8.27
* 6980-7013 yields 8.22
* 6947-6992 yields 8.3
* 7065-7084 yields 8.4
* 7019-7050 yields 8.47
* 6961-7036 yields 8.26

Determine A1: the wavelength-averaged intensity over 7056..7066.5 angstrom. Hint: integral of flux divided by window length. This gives 8.31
